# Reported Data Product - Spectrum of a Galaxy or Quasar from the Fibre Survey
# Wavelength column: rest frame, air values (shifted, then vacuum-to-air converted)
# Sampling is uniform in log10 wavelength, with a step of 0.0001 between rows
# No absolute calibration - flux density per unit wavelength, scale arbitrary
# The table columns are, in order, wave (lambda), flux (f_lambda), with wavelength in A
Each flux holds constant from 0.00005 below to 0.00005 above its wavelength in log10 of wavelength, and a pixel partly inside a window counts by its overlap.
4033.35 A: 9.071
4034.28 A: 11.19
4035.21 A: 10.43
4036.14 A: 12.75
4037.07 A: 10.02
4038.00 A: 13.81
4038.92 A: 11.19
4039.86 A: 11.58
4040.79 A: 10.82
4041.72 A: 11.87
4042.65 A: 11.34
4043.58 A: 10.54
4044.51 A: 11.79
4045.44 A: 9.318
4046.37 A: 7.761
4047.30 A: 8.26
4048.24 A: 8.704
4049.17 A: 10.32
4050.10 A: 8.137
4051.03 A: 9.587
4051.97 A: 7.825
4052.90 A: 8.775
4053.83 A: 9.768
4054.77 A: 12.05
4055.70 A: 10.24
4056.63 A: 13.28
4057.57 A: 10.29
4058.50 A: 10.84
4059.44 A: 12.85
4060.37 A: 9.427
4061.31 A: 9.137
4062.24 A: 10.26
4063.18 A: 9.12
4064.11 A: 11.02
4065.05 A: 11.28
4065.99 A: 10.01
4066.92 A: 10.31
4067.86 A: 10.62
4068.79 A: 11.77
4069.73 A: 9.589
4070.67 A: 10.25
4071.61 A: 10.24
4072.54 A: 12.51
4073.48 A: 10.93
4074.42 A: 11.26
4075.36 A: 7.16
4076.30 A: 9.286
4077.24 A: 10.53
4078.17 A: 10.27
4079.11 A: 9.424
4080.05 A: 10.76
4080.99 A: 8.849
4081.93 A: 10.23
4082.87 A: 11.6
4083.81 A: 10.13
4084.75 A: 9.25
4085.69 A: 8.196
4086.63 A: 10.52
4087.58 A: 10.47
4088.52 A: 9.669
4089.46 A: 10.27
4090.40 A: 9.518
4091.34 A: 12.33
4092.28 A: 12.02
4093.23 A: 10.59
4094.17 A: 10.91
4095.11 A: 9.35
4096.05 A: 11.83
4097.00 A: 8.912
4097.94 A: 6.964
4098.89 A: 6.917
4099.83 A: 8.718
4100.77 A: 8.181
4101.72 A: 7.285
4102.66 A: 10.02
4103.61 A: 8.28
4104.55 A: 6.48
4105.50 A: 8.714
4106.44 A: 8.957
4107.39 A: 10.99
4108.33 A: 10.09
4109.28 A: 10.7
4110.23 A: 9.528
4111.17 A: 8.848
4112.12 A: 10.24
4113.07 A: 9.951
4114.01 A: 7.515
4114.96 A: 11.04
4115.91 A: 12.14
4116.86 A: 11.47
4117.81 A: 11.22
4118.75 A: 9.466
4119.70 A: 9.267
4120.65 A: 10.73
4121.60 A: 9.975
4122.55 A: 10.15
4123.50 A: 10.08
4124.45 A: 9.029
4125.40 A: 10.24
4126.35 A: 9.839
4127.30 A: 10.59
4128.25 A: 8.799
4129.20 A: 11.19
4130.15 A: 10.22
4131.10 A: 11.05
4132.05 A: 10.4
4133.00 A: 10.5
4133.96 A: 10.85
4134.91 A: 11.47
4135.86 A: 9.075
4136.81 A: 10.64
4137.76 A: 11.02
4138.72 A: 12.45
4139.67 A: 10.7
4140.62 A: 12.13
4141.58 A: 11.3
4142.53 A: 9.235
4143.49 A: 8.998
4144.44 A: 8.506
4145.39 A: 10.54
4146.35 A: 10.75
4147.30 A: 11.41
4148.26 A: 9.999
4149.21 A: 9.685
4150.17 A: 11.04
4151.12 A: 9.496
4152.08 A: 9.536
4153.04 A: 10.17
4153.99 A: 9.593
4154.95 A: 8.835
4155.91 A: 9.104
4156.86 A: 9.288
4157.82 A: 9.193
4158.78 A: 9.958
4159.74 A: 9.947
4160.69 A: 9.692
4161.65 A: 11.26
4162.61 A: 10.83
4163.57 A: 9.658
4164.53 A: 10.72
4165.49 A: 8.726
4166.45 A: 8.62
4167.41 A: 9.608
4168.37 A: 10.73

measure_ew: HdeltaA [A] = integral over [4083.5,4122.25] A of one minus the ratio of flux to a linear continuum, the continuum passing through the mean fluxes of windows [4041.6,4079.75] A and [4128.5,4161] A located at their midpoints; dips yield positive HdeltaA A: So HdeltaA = 1.9 A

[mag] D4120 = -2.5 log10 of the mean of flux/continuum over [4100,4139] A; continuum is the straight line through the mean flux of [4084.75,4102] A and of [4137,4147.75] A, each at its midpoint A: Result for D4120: 0.024 mag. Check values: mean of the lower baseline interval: 9.6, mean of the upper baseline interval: 10.6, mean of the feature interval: 9.95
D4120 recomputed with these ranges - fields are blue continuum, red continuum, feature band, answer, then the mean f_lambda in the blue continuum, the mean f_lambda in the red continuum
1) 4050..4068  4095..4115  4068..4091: -0.045 mag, 10.3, 9.02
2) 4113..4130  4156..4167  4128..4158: -0.031 mag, 10.2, 9.78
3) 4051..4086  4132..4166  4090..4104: 0.085 mag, 10.3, 10.2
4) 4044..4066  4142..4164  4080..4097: -0.038 mag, 10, 9.86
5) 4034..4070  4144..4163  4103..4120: 0.047 mag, 10.5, 9.94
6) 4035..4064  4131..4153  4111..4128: 0.036 mag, 10.4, 10.5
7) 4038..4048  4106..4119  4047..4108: 0.052 mag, 10.6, 10.2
